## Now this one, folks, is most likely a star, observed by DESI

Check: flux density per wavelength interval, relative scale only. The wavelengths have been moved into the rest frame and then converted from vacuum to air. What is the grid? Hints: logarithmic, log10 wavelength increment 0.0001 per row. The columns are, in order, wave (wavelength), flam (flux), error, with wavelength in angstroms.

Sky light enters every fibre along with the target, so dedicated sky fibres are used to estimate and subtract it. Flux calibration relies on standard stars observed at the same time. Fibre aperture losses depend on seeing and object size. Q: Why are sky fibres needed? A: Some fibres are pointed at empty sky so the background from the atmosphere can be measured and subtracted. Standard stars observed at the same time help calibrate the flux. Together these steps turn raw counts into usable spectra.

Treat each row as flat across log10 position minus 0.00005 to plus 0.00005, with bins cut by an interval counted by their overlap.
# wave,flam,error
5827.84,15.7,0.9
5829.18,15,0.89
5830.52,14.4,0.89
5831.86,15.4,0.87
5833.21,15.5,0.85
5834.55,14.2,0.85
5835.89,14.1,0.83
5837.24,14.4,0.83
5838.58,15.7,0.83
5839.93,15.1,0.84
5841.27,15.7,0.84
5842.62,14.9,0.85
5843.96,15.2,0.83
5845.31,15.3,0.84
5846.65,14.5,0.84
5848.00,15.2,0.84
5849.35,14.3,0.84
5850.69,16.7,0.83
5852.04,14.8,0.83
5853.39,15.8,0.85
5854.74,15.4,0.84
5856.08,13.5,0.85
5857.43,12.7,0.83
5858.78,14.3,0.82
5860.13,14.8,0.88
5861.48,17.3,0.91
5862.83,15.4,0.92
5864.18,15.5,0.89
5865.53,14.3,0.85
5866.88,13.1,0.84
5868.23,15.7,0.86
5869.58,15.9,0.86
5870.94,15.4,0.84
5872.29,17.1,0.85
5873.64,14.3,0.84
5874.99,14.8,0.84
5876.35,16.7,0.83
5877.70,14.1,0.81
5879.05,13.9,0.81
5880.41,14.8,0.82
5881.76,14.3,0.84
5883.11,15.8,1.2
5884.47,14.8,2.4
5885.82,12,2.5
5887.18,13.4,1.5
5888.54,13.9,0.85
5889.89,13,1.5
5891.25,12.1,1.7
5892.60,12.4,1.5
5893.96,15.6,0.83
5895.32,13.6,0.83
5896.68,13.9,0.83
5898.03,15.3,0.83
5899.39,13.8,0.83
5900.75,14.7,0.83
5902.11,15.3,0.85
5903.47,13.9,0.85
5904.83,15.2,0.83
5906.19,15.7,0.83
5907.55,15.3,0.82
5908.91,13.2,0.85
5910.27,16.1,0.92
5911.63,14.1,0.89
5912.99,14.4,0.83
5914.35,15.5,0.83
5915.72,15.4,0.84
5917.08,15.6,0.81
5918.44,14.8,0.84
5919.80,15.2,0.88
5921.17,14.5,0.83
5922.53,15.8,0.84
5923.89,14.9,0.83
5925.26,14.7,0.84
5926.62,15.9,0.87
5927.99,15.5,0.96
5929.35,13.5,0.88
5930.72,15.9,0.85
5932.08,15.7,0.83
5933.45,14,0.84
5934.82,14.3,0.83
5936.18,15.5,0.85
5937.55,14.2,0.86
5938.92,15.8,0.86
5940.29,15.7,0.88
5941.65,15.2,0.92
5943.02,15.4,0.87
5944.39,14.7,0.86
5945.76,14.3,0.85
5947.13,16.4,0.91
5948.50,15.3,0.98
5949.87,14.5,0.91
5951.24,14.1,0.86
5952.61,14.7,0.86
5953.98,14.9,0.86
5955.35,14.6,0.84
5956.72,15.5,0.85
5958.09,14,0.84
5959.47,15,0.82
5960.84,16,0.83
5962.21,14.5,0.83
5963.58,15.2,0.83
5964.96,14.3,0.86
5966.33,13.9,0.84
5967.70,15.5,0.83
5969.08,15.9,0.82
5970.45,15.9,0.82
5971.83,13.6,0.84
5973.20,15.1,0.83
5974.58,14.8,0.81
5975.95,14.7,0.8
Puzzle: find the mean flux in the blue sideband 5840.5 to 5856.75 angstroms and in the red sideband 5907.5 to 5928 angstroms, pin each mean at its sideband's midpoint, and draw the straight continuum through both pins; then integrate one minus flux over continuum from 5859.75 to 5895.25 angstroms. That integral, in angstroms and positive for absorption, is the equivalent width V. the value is 1.1 angstroms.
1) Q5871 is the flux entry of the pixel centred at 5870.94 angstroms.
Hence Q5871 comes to 15.4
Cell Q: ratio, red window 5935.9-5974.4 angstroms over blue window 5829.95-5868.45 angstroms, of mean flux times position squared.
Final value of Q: 1.0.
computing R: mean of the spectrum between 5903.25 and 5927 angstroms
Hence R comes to 15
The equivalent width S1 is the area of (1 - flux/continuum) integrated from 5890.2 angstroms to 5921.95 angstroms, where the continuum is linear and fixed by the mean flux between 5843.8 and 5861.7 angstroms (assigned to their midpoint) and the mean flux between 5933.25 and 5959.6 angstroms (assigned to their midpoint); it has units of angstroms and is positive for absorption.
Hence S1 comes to 0.7 angstroms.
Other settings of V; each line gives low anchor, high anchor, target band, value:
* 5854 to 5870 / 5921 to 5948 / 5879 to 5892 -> 1.0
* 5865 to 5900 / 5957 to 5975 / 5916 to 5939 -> -0.6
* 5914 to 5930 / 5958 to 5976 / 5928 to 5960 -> 0.2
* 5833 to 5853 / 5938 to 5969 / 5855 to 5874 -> 0.1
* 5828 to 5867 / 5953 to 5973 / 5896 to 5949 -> -0.2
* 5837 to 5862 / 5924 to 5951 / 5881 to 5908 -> 1.5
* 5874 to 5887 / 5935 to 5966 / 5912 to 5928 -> -0.4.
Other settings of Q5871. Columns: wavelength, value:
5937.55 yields 14.2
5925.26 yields 14.7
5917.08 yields 15.6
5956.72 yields 15.5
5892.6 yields 12.4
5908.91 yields 13.2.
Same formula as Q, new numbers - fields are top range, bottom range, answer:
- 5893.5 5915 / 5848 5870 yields 1.00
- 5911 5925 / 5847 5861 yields 1.04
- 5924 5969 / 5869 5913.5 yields 1.05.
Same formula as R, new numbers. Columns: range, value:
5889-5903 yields 14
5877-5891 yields 13.9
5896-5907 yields 14.7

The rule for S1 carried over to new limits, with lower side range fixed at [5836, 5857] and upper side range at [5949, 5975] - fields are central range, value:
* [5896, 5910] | 0.3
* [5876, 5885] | 0.1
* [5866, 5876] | -0.1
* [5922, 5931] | -0.1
